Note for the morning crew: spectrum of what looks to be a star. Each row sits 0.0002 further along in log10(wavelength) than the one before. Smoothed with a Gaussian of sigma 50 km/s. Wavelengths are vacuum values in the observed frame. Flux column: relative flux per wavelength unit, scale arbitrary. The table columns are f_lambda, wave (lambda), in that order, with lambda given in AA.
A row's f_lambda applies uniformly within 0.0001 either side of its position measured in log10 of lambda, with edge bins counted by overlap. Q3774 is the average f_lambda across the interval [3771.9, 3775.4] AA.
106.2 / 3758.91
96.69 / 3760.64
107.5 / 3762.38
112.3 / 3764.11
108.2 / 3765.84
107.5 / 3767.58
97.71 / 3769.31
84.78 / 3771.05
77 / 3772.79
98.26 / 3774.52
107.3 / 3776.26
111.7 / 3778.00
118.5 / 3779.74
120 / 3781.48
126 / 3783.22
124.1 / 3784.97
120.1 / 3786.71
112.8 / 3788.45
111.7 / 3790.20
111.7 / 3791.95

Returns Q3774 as 87.8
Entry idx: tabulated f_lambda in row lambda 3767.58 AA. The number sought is 107.5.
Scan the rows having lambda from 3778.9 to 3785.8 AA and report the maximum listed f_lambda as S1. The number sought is 126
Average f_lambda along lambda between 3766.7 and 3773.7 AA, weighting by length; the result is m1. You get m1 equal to 91.8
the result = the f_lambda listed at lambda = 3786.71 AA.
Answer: 120.1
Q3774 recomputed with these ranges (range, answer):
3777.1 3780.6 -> 115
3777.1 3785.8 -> 120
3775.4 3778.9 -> 110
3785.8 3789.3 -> 117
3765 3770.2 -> 104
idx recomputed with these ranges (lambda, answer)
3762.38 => 107.5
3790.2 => 111.7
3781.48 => 120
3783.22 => 126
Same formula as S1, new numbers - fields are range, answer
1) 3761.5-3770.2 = 112.3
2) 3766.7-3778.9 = 111.7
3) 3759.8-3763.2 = 107.5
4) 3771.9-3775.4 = 98.26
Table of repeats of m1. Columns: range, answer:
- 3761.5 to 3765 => 110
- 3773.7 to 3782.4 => 111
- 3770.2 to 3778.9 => 96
